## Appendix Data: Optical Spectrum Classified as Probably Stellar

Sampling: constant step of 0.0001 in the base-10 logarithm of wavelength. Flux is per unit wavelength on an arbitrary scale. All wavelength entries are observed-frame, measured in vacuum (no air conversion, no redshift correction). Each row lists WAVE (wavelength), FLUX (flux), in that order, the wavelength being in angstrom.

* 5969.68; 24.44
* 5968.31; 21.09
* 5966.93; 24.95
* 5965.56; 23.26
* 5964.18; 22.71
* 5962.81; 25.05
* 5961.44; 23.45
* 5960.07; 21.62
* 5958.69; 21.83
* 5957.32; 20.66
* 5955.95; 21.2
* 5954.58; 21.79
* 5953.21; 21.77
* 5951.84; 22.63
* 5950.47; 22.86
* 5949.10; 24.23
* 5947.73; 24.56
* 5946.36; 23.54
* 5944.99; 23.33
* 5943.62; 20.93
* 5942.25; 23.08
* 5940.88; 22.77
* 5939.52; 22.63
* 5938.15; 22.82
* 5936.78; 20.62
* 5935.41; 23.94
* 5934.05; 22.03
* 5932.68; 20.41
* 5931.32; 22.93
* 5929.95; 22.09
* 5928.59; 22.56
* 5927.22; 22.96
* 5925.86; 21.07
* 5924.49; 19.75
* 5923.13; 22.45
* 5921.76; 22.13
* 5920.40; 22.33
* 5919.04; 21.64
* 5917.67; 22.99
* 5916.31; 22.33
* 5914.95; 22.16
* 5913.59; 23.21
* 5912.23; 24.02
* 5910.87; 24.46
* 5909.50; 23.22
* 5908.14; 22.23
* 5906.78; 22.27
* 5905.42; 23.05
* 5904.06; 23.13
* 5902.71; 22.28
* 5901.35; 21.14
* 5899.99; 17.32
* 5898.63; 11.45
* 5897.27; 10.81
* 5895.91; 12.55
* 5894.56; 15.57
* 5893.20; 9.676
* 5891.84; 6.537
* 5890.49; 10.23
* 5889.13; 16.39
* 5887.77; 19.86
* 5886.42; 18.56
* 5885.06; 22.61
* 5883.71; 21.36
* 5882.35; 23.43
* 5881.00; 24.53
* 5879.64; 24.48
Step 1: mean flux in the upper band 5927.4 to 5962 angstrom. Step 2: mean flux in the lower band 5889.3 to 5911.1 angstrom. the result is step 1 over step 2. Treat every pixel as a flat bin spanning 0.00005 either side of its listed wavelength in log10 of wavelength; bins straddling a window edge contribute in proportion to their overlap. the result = 1.31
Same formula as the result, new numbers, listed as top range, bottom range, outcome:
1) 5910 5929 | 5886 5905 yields 1.45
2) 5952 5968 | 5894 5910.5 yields 1.19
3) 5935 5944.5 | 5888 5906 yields 1.45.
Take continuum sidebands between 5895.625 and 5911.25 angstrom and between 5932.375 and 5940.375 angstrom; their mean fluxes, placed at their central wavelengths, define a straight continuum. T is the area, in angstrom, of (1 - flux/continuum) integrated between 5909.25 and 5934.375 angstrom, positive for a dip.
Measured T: -1.62 angstrom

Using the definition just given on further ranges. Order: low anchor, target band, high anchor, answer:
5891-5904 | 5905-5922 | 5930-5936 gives -4.6 angstrom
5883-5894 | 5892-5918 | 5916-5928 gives -0.5 angstrom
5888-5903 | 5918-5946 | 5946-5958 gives -3.9 angstrom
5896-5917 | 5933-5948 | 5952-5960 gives -1.0 angstrom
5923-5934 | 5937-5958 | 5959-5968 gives 0.0 angstrom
